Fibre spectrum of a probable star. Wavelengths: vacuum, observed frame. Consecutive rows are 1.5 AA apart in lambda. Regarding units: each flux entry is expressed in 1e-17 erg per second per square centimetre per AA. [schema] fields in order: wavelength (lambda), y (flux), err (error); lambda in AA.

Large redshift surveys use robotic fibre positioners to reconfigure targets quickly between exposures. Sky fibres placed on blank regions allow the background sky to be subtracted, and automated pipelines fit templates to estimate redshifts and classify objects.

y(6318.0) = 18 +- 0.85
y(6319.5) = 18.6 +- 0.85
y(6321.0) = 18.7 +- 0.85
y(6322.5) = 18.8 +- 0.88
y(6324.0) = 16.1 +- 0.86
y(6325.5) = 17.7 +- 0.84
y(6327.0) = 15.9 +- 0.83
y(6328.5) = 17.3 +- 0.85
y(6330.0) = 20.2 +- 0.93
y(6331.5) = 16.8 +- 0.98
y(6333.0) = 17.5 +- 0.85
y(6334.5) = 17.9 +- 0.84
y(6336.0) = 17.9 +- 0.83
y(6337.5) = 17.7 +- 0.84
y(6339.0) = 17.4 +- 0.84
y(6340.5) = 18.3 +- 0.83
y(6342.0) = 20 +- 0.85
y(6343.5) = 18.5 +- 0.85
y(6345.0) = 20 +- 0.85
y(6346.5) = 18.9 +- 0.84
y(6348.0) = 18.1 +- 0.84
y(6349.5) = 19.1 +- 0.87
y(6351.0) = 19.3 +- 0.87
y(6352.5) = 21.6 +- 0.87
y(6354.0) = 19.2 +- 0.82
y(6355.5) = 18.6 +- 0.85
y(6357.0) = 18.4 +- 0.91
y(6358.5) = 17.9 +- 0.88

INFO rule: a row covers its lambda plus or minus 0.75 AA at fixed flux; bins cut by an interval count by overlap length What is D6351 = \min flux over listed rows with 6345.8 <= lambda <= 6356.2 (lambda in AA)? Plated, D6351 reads 18.1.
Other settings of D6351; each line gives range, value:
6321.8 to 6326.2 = 16.1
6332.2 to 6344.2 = 17.4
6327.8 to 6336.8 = 16.8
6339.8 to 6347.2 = 18.3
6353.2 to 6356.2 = 18.6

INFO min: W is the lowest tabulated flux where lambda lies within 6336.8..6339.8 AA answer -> 17.4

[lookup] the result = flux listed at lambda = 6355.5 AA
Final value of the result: 18.6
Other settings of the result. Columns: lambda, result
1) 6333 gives 17.5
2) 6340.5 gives 18.3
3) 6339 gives 17.4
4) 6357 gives 18.4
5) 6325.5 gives 17.7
